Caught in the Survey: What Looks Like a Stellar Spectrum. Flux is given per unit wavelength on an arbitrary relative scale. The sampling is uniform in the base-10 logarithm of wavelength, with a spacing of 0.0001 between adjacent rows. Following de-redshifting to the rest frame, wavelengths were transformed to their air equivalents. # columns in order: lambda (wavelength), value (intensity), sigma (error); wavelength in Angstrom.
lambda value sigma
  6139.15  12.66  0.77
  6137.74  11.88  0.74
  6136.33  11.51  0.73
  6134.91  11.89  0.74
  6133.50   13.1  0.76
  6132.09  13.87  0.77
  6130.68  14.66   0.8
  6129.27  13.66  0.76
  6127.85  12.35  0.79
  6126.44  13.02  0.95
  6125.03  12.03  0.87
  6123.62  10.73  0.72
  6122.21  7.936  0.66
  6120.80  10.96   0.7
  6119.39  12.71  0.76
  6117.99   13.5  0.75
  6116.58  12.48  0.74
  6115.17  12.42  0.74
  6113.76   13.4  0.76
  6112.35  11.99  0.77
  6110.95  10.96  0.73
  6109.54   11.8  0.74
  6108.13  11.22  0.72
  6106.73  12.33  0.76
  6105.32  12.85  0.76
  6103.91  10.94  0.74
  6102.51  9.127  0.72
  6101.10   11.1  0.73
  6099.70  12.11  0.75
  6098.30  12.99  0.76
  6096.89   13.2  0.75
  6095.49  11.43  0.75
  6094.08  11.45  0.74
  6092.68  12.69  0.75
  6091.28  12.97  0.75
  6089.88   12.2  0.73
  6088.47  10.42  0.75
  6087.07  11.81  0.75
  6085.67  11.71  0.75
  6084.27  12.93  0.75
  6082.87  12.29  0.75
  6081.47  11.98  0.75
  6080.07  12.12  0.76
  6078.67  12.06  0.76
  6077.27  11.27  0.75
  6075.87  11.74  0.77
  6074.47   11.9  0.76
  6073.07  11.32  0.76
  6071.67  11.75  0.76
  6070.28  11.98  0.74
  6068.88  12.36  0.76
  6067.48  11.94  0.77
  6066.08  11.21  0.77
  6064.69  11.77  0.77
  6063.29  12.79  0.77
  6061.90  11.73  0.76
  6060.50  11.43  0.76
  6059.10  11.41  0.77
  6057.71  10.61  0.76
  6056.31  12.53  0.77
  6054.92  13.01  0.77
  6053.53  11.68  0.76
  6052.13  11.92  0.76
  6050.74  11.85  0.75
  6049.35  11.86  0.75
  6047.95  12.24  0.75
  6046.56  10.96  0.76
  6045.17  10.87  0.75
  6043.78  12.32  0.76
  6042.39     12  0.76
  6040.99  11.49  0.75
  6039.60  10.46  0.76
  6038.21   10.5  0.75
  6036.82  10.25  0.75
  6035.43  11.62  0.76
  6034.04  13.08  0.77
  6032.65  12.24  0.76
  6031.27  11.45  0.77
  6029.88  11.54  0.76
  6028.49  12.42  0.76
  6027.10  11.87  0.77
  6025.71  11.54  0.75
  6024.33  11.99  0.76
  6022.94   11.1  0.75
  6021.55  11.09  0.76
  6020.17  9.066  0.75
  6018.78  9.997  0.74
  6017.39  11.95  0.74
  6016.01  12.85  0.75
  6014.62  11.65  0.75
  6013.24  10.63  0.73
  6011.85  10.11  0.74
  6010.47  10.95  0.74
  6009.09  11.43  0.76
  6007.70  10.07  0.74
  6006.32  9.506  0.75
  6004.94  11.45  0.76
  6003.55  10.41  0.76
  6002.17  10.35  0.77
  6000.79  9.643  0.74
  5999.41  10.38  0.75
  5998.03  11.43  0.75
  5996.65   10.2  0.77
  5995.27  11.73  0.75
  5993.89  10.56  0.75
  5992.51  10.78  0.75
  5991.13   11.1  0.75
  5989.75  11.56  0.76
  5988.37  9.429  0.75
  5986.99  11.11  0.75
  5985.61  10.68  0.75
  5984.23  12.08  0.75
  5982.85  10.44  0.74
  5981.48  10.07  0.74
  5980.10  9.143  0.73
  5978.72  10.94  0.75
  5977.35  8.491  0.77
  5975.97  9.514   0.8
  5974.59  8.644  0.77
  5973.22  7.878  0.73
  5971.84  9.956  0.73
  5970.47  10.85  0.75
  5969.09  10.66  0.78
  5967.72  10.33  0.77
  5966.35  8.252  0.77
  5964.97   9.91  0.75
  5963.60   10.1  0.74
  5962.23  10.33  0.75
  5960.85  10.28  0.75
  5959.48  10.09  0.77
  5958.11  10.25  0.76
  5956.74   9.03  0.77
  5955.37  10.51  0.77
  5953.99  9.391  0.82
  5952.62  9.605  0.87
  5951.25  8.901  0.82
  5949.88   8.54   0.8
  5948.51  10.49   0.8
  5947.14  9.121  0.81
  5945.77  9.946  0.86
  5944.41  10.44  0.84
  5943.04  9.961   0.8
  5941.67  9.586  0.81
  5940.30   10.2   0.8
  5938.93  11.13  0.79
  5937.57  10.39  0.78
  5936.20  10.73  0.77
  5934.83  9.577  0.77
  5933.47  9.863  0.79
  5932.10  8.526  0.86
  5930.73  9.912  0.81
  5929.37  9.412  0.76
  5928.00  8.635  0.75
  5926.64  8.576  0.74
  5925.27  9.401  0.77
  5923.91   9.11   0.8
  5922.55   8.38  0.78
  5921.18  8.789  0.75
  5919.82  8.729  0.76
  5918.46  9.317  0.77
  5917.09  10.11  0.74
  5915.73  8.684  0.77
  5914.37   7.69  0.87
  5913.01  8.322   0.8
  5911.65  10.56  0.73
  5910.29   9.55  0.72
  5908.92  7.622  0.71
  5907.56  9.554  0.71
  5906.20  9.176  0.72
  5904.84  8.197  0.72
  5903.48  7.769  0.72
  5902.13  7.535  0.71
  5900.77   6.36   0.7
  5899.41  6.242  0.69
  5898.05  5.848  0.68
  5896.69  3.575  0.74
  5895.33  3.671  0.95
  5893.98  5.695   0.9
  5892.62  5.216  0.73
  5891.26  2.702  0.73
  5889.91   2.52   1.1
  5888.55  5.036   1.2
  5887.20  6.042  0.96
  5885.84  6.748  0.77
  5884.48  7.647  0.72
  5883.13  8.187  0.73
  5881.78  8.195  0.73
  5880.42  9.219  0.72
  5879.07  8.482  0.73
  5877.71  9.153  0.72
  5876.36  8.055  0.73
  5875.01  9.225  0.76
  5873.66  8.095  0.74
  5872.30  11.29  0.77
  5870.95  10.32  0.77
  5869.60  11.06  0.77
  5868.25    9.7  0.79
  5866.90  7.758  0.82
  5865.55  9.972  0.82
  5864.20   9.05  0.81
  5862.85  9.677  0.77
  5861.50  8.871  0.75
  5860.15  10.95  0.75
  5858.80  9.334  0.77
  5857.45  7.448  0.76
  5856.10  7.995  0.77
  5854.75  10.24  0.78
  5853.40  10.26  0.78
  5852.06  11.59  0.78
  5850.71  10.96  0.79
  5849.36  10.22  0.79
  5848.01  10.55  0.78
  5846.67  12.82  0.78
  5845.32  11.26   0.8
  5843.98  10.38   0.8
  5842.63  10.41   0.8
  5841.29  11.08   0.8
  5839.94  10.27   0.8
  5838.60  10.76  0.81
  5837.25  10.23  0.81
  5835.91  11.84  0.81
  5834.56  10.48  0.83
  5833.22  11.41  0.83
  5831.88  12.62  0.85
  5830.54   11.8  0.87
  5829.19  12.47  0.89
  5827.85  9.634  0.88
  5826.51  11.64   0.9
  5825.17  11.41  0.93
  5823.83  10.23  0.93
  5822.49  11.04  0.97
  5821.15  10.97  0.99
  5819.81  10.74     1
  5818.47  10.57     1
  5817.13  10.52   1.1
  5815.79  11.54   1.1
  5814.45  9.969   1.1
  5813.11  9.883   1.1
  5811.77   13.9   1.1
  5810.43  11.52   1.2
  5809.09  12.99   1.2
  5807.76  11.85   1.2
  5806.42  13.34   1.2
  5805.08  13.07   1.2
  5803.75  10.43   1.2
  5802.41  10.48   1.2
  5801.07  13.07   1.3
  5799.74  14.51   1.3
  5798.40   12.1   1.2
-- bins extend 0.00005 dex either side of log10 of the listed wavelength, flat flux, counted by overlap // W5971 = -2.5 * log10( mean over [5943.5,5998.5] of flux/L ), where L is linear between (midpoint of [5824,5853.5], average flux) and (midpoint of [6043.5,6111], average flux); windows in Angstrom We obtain 0.145 mag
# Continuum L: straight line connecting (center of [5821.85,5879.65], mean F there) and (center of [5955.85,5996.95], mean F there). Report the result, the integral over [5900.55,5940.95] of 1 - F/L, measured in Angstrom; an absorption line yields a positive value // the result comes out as 4.4 Angstrom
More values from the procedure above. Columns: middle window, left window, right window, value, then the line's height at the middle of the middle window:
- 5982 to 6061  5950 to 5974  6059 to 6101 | -2.5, 10.9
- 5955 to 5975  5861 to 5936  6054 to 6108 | -0.7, 9.5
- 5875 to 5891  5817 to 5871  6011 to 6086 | 5.3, 10.7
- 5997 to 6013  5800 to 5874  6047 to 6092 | 1.5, 11.6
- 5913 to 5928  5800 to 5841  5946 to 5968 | 1.9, 10.1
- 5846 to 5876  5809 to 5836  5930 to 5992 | 2.8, 10.9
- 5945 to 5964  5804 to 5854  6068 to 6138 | 3.0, 11.6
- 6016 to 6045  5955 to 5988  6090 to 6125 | -1.8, 10.8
